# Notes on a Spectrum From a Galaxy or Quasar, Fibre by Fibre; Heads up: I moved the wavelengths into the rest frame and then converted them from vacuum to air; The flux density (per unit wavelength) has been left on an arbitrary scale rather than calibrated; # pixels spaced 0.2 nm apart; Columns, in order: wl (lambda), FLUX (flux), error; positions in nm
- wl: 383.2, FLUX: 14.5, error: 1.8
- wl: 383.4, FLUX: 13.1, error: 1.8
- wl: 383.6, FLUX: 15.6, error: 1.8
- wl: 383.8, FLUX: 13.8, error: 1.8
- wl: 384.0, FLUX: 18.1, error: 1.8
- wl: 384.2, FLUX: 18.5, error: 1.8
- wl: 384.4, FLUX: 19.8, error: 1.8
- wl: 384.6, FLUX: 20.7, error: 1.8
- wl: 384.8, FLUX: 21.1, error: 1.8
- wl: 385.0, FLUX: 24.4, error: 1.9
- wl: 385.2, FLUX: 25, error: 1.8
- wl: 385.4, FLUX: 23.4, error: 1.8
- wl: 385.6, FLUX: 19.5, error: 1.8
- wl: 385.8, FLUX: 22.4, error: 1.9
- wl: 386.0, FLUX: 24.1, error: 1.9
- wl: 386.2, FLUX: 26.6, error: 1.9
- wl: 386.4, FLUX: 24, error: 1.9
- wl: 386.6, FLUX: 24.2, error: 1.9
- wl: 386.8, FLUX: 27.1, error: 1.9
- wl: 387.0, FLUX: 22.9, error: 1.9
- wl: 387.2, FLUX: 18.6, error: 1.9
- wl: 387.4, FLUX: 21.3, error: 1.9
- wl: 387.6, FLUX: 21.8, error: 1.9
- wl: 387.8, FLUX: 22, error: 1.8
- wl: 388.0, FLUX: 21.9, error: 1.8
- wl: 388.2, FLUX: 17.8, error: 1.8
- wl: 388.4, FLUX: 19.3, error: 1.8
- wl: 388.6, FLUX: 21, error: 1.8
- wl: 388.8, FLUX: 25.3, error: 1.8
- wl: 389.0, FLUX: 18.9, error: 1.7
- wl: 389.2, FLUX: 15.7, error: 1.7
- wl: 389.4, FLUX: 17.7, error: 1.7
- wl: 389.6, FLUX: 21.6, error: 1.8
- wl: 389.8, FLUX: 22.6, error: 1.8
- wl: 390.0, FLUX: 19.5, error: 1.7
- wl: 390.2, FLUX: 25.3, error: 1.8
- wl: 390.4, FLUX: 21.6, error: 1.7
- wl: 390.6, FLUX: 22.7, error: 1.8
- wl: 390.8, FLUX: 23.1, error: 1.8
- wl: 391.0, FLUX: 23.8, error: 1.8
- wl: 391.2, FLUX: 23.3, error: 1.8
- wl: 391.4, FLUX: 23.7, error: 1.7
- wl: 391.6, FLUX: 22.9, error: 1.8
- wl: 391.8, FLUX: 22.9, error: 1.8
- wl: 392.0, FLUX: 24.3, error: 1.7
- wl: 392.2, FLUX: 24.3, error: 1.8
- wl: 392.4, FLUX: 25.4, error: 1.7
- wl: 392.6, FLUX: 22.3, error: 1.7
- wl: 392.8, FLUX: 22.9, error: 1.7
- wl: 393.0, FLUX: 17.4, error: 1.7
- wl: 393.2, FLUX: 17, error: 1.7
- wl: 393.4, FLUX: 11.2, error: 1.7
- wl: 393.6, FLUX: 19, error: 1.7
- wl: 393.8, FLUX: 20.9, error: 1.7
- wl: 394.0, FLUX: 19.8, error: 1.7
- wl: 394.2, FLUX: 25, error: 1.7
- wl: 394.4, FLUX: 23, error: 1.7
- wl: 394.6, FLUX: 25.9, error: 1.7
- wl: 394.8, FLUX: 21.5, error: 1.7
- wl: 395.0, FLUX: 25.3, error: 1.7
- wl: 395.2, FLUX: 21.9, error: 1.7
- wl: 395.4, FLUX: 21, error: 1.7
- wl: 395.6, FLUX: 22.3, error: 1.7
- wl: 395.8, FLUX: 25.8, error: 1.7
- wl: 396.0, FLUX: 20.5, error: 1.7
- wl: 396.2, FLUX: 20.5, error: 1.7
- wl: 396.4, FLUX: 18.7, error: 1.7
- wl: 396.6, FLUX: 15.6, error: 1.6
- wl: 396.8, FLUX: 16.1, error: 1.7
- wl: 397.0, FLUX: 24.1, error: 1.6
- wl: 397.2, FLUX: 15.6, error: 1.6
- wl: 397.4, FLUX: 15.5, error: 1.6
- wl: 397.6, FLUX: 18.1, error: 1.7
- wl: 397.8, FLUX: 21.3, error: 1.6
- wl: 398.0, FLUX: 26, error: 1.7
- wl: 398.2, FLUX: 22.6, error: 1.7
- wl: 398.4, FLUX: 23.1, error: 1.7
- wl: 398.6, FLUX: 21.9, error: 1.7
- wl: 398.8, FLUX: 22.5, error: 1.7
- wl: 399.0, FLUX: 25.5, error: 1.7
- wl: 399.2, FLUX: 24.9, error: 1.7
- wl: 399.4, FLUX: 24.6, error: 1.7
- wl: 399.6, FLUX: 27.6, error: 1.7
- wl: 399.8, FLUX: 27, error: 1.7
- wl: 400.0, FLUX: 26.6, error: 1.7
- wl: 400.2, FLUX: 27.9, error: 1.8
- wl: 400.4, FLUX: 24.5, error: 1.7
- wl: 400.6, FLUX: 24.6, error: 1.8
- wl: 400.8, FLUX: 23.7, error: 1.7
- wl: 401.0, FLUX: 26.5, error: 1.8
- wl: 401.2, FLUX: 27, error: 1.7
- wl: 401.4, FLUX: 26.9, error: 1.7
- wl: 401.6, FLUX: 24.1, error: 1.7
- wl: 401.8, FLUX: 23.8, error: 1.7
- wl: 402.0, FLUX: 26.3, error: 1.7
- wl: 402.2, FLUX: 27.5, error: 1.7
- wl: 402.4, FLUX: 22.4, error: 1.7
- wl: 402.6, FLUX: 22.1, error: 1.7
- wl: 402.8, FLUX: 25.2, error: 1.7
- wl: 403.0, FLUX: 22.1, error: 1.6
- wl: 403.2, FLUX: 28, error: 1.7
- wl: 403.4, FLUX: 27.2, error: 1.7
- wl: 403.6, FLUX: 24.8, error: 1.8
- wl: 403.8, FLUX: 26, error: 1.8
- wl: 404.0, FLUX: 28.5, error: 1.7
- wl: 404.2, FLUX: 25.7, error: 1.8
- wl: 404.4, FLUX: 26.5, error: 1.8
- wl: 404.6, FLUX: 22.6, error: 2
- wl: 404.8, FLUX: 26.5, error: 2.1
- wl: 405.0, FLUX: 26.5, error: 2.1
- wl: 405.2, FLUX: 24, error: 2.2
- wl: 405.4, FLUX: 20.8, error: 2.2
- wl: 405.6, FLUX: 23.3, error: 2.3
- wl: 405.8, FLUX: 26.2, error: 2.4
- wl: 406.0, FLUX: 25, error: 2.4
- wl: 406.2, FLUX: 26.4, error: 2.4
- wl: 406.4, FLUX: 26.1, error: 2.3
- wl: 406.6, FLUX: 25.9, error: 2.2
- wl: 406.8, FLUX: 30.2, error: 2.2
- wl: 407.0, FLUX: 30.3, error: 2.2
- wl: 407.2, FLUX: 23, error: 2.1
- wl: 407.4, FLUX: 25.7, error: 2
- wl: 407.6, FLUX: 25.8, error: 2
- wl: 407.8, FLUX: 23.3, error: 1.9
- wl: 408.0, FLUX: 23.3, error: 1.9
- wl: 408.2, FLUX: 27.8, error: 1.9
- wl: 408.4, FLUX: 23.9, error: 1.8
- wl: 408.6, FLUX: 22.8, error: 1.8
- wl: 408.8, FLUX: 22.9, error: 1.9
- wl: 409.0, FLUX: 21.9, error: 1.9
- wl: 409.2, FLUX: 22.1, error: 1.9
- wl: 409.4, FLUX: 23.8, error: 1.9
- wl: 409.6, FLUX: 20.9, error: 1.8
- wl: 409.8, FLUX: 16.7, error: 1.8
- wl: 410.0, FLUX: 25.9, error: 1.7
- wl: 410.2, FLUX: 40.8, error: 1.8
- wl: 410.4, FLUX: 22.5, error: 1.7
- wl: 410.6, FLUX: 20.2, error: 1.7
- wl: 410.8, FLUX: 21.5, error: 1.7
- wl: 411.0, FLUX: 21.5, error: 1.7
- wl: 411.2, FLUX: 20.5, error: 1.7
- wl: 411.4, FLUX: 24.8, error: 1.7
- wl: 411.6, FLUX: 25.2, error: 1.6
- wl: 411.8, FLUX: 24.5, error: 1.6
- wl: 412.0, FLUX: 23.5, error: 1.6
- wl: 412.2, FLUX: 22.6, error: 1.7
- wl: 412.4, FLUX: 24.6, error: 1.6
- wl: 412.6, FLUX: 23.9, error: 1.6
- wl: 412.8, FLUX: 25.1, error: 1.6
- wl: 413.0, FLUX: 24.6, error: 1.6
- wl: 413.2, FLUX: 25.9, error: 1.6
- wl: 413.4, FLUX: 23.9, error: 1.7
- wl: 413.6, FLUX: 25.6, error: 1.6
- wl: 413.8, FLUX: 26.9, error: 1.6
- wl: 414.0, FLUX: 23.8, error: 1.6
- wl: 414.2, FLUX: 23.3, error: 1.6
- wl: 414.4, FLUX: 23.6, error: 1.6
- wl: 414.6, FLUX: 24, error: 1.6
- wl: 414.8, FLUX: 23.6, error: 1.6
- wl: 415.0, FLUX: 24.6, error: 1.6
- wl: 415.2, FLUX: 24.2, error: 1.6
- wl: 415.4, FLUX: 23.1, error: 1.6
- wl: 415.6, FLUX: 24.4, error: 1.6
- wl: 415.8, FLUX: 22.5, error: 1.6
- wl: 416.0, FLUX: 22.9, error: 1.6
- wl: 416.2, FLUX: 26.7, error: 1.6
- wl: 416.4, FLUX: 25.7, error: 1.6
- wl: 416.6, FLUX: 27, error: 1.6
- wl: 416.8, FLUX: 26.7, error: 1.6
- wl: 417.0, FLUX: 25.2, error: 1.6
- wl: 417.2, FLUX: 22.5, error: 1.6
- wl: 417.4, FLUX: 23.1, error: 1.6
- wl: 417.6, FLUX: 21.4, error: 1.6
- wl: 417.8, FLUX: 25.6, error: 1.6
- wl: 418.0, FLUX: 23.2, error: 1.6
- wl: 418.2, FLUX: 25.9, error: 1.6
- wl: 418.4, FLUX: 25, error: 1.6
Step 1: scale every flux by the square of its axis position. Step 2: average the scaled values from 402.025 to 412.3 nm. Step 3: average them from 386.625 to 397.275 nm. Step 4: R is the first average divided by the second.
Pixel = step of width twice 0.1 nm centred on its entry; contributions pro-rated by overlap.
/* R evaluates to 1.2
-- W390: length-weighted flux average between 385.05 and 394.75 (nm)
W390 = 21.9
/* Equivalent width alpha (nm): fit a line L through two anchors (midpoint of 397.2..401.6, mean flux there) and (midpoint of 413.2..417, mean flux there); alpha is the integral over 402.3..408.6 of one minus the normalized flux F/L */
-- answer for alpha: -0.27 nm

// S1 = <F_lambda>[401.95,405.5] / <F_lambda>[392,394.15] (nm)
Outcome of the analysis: 1.24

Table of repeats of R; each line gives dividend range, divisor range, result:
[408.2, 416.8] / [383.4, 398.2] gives 1.26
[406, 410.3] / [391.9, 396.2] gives 1.25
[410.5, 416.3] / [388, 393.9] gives 1.26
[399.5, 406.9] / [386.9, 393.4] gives 1.27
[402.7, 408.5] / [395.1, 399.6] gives 1.24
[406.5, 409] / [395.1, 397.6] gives 1.36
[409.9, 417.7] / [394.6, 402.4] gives 1.14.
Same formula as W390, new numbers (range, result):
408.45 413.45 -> 23.7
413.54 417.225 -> 24.6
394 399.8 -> 22.1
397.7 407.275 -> 25.2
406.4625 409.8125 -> 24.4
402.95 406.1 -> 25.3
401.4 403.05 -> 24.4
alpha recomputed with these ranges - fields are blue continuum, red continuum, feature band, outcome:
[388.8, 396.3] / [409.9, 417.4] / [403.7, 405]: -0.15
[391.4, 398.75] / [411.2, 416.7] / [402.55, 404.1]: -0.21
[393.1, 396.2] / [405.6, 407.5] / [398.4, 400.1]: -0.12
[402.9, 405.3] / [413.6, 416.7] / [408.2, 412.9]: 0.25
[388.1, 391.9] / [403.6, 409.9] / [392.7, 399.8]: 0.42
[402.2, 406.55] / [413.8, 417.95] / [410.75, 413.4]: 0.08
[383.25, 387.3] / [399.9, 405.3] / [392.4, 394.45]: 0.27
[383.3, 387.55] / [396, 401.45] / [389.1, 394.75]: 0.10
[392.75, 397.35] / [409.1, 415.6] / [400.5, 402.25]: -0.31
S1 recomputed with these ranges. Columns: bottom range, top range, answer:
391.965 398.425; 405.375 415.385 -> 1.16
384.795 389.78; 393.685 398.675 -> 0.97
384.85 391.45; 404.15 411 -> 1.11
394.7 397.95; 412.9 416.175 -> 1.19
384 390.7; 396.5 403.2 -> 1.08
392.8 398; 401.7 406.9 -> 1.25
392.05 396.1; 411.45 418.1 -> 1.12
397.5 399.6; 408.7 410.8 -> 1.02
